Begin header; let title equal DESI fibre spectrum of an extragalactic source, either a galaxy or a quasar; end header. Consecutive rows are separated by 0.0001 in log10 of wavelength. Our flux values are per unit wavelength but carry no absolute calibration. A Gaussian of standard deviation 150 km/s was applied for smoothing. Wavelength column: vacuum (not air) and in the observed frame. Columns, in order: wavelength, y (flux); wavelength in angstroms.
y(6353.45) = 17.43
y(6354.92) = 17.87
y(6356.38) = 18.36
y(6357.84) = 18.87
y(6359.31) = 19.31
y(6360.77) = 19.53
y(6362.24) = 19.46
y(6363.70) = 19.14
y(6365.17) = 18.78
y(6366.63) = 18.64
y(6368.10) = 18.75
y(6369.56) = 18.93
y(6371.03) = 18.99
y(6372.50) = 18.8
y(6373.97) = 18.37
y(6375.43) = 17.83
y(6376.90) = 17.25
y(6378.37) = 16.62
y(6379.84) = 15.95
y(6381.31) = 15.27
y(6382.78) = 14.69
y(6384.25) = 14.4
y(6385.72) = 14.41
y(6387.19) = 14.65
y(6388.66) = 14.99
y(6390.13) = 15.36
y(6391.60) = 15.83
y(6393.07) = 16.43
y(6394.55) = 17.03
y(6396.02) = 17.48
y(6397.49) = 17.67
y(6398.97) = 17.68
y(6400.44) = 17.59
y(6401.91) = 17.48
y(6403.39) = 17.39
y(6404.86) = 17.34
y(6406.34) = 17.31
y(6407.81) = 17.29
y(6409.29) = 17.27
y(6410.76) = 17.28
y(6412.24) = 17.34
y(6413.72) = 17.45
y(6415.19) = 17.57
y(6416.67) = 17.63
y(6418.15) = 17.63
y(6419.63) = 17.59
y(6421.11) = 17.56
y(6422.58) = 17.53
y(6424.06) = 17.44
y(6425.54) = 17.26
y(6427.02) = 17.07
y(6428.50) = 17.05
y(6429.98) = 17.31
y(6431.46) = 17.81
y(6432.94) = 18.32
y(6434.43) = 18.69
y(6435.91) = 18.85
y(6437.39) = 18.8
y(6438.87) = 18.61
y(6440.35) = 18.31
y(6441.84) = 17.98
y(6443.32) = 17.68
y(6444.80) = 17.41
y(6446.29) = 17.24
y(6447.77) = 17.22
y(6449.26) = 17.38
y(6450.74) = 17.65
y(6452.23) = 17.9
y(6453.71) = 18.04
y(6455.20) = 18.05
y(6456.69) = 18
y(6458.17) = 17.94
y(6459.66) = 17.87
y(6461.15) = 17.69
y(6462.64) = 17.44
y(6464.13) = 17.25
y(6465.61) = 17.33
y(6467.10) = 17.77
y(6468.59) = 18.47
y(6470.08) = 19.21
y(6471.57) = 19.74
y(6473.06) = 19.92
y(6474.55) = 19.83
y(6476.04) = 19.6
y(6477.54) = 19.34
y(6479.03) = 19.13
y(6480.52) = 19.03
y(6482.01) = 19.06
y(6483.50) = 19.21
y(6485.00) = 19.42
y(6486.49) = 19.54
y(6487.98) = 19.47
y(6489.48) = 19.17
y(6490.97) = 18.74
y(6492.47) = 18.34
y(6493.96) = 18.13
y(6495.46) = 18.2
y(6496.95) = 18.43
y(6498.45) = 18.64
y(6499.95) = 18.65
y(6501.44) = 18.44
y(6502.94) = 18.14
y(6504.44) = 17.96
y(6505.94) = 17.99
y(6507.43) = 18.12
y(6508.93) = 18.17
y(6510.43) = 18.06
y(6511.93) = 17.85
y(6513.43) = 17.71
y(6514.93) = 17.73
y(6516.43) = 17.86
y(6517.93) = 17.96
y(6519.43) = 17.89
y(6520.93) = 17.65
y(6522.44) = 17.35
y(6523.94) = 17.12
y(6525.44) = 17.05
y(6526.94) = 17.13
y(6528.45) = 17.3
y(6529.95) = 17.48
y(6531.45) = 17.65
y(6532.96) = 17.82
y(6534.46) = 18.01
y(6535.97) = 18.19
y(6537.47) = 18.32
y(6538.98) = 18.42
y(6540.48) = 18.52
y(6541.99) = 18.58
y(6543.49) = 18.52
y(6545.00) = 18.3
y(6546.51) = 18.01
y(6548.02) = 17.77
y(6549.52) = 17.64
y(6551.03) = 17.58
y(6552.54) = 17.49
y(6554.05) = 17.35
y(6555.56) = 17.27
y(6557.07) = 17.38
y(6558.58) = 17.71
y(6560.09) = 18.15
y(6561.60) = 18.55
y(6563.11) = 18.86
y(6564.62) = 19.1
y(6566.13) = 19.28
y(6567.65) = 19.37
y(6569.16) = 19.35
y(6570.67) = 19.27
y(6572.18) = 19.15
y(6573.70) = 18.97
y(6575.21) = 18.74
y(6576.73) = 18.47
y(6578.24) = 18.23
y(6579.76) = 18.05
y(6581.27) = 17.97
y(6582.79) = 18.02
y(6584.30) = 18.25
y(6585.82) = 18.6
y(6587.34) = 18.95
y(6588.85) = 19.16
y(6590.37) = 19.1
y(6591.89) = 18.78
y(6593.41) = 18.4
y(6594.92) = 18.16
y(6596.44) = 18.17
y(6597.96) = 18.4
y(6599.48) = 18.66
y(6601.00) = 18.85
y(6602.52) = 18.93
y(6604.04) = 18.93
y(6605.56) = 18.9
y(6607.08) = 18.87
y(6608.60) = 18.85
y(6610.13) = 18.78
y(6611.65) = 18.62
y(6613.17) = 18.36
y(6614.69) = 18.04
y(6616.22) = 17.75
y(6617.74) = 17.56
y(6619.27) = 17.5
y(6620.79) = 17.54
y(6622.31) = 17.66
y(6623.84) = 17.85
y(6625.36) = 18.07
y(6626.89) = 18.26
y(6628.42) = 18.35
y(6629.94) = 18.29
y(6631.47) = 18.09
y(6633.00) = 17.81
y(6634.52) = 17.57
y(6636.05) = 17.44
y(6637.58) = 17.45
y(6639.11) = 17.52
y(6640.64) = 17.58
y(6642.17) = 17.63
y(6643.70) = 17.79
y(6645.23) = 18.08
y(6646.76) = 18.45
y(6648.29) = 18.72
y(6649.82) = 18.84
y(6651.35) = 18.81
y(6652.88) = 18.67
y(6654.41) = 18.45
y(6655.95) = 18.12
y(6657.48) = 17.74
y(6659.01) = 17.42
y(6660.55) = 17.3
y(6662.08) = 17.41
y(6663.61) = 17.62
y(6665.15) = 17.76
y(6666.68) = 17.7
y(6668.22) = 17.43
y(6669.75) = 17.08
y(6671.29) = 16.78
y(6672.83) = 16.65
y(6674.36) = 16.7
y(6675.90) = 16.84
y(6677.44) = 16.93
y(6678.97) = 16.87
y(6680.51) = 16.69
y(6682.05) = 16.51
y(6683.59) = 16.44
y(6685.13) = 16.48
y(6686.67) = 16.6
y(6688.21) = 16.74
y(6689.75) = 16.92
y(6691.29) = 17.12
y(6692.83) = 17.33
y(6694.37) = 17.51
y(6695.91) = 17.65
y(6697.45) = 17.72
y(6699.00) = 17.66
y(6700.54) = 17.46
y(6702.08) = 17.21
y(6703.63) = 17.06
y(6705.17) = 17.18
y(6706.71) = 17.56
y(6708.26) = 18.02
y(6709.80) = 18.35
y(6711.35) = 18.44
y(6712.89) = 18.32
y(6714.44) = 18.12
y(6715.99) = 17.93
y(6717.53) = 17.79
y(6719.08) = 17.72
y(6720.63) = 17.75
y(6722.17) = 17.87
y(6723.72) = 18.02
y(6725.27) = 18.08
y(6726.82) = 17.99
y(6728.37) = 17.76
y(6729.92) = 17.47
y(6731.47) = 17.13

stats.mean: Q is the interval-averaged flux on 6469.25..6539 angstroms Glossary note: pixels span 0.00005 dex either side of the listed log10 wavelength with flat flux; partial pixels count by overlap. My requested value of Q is 18.4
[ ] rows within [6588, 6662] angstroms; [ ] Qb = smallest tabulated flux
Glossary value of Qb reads 17.3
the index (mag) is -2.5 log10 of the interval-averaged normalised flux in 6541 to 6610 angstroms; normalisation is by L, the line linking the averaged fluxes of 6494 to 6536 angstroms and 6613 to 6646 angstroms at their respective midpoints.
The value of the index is -0.038 mag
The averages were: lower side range 17.9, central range 18.5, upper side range 17.8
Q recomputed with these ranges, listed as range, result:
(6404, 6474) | 17.8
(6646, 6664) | 18.1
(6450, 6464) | 17.8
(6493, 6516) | 18.1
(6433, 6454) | 18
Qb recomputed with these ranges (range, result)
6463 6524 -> 17.12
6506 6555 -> 17.05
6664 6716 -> 16.44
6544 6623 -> 17.27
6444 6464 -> 17.22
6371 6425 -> 14.4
